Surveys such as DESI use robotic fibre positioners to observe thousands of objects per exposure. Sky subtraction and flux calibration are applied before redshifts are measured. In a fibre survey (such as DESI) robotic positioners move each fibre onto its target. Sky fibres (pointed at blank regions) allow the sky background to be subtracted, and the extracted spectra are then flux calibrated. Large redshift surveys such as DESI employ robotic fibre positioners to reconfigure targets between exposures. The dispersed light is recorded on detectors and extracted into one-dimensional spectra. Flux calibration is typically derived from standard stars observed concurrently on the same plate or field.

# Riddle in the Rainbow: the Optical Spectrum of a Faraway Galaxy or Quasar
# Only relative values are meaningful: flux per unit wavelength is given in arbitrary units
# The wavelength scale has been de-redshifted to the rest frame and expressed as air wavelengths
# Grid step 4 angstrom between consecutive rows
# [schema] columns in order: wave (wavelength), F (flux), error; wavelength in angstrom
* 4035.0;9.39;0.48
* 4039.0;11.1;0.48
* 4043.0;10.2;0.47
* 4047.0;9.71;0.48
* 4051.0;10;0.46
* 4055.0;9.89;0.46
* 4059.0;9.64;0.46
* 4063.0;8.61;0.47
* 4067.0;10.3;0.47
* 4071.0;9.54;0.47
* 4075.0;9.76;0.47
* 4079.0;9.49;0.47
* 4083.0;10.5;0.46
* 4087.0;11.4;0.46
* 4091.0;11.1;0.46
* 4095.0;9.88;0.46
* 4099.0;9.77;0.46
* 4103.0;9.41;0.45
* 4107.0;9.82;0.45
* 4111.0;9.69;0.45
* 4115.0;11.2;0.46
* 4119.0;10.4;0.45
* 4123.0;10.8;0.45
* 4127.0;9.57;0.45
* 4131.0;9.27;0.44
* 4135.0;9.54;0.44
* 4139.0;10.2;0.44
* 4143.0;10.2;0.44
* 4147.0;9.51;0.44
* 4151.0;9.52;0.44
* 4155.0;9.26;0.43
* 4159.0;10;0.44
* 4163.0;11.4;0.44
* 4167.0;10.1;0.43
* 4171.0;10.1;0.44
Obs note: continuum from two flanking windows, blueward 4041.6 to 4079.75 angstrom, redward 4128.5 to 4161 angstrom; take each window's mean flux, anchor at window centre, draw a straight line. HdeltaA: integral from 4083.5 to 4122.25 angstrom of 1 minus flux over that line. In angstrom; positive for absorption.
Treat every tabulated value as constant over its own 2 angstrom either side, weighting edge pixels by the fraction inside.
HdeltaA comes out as -2.48 angstrom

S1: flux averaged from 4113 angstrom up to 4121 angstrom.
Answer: 10.8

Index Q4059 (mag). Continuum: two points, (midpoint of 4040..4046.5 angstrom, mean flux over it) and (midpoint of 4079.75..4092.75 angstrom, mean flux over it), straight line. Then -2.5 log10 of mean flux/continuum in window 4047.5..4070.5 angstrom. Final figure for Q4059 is 0.08 mag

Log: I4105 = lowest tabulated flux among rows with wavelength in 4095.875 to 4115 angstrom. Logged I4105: 9.41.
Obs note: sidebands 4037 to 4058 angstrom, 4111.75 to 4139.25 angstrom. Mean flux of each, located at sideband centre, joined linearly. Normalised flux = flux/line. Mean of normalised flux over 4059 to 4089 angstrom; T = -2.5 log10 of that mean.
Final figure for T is 0.02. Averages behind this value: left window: 10.2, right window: 10.1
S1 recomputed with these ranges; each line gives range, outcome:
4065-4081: 9.77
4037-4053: 10.3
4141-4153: 9.74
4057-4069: 9.52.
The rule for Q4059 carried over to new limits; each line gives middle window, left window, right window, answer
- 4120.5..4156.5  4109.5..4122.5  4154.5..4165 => 0.07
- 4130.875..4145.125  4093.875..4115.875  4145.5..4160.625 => -0.02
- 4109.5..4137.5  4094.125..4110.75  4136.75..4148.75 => -0.03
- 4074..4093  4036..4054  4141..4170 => -0.04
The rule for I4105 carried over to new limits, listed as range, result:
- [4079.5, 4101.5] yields 9.77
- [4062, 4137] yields 8.61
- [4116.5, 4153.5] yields 9.27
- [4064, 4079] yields 9.49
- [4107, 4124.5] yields 9.69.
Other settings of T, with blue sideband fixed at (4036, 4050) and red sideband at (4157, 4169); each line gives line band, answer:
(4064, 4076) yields 0.06 mag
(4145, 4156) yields 0.11 mag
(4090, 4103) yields 0.03 mag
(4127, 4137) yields 0.11 mag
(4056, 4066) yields 0.11 mag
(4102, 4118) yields 0.03 mag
